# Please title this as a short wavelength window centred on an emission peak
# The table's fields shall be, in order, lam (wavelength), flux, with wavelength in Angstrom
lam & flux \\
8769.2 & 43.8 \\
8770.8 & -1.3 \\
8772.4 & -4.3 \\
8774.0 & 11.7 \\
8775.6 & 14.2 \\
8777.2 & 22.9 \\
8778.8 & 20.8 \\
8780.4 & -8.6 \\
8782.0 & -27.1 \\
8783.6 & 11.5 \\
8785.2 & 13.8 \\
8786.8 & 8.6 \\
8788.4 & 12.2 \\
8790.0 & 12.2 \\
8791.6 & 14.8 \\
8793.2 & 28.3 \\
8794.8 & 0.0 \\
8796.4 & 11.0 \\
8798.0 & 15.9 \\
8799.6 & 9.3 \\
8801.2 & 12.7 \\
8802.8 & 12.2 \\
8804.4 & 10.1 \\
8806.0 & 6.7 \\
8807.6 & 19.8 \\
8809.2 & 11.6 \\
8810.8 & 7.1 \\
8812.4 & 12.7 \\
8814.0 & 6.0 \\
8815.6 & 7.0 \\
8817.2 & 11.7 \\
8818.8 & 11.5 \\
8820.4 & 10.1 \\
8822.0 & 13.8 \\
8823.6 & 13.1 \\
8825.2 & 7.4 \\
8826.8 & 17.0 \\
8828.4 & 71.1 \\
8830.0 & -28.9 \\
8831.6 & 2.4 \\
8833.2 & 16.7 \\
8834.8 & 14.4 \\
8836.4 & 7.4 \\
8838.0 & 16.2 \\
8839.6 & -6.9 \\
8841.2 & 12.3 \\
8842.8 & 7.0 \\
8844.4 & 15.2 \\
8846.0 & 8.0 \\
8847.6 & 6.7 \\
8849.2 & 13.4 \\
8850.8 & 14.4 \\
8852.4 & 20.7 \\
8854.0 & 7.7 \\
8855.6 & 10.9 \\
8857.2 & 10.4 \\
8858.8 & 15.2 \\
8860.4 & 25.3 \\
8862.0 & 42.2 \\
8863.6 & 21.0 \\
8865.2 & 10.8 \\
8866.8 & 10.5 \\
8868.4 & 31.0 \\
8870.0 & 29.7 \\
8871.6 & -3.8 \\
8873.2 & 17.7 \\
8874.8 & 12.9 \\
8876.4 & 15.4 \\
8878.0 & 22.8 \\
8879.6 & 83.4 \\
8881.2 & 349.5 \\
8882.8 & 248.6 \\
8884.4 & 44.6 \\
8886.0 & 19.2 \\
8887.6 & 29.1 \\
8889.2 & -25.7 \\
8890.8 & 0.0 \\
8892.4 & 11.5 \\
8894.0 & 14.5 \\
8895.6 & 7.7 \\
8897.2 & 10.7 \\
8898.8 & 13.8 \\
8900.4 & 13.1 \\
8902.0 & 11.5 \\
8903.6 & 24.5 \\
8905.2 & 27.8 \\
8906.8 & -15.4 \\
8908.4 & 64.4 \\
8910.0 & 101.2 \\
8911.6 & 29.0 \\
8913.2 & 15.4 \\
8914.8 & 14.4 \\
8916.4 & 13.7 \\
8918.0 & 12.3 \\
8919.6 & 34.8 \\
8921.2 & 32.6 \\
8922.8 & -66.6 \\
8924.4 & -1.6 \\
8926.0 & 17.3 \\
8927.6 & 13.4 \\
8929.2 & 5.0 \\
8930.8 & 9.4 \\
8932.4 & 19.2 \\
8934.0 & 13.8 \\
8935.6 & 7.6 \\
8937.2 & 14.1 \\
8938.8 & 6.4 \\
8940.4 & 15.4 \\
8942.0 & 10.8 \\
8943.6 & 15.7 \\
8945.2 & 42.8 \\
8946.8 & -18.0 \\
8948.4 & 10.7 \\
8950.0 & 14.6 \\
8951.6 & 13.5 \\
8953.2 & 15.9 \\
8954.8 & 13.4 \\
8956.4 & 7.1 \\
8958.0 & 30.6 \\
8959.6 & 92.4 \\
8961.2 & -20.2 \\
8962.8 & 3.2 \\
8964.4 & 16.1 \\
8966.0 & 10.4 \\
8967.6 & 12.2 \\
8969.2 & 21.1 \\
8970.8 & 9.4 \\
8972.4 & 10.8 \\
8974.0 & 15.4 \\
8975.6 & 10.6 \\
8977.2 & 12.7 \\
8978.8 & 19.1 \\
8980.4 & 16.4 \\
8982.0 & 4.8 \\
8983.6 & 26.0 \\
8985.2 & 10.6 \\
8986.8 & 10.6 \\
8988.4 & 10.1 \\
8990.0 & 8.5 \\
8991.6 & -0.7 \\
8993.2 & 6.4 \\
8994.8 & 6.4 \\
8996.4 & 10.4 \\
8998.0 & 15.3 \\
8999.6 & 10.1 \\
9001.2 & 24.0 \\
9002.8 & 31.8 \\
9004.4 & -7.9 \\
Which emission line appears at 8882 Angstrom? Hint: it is H-alpha 6563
